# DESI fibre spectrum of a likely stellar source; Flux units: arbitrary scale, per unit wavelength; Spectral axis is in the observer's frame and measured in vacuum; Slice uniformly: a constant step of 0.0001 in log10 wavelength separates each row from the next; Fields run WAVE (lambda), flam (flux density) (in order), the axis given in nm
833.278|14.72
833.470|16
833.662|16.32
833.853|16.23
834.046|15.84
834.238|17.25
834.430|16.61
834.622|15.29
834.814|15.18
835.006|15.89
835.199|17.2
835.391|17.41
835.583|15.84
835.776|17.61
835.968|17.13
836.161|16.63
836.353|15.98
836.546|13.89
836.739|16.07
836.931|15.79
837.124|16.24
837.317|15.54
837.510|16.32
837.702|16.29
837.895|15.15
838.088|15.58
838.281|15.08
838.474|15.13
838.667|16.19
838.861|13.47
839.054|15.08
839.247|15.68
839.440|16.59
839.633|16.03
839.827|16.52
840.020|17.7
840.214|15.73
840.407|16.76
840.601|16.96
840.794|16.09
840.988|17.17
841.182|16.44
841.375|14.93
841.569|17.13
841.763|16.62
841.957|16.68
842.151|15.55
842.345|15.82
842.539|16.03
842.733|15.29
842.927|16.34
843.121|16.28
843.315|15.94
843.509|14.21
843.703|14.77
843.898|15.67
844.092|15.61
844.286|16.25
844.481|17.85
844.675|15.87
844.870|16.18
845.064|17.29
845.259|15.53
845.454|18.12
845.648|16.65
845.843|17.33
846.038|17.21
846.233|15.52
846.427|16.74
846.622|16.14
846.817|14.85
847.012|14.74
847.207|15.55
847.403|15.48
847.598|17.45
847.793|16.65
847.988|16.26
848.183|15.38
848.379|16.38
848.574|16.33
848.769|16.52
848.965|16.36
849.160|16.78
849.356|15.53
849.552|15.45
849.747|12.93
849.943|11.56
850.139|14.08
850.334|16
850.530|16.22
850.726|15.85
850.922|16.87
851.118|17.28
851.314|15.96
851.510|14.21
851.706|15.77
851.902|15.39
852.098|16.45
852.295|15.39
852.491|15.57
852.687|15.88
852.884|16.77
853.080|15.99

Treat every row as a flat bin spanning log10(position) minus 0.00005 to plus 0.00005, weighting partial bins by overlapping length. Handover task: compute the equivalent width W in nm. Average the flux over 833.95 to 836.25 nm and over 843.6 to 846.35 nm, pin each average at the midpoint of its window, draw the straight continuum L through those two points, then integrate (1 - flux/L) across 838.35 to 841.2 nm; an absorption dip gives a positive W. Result 0.06 nm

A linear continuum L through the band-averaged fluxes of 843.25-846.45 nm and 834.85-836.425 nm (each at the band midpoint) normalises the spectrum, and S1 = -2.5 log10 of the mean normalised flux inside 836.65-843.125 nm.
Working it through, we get 0.03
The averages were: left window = 16.7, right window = 16.3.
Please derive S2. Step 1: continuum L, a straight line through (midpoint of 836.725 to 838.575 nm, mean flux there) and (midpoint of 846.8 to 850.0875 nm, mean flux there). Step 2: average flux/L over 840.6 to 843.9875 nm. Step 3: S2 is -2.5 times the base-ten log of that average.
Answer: -0.02 mag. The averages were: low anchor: 15.7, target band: 16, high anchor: 15.5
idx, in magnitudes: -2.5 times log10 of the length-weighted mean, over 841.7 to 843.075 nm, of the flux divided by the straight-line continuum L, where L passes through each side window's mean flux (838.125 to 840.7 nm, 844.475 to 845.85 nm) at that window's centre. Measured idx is 0.02 mag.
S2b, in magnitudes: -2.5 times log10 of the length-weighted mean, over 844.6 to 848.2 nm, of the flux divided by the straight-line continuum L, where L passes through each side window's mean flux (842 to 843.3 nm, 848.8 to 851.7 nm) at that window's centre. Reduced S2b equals -0.04 mag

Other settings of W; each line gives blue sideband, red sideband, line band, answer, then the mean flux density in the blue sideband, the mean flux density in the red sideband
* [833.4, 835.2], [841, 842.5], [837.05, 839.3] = 0.10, 16.1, 16.2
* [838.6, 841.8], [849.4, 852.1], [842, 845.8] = -0.06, 16.2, 15.3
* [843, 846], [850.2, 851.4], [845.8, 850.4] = 0.17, 16.3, 16.3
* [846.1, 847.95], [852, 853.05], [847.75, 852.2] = 0.09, 15.9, 16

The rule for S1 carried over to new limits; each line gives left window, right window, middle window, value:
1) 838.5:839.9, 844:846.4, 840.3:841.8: -0.039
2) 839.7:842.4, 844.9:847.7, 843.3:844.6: 0.042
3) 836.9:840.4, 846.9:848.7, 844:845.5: -0.039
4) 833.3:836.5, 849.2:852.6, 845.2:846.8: -0.064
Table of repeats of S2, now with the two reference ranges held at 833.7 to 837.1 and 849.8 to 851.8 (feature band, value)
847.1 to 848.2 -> -0.045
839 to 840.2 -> -0.020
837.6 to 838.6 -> 0.040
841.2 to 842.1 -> -0.030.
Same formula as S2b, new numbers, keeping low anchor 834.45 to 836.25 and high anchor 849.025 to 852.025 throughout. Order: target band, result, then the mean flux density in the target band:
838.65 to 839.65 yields 0.05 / 15.4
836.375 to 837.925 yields 0.04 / 15.7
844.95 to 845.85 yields -0.08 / 16.9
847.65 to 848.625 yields -0.05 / 16.3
